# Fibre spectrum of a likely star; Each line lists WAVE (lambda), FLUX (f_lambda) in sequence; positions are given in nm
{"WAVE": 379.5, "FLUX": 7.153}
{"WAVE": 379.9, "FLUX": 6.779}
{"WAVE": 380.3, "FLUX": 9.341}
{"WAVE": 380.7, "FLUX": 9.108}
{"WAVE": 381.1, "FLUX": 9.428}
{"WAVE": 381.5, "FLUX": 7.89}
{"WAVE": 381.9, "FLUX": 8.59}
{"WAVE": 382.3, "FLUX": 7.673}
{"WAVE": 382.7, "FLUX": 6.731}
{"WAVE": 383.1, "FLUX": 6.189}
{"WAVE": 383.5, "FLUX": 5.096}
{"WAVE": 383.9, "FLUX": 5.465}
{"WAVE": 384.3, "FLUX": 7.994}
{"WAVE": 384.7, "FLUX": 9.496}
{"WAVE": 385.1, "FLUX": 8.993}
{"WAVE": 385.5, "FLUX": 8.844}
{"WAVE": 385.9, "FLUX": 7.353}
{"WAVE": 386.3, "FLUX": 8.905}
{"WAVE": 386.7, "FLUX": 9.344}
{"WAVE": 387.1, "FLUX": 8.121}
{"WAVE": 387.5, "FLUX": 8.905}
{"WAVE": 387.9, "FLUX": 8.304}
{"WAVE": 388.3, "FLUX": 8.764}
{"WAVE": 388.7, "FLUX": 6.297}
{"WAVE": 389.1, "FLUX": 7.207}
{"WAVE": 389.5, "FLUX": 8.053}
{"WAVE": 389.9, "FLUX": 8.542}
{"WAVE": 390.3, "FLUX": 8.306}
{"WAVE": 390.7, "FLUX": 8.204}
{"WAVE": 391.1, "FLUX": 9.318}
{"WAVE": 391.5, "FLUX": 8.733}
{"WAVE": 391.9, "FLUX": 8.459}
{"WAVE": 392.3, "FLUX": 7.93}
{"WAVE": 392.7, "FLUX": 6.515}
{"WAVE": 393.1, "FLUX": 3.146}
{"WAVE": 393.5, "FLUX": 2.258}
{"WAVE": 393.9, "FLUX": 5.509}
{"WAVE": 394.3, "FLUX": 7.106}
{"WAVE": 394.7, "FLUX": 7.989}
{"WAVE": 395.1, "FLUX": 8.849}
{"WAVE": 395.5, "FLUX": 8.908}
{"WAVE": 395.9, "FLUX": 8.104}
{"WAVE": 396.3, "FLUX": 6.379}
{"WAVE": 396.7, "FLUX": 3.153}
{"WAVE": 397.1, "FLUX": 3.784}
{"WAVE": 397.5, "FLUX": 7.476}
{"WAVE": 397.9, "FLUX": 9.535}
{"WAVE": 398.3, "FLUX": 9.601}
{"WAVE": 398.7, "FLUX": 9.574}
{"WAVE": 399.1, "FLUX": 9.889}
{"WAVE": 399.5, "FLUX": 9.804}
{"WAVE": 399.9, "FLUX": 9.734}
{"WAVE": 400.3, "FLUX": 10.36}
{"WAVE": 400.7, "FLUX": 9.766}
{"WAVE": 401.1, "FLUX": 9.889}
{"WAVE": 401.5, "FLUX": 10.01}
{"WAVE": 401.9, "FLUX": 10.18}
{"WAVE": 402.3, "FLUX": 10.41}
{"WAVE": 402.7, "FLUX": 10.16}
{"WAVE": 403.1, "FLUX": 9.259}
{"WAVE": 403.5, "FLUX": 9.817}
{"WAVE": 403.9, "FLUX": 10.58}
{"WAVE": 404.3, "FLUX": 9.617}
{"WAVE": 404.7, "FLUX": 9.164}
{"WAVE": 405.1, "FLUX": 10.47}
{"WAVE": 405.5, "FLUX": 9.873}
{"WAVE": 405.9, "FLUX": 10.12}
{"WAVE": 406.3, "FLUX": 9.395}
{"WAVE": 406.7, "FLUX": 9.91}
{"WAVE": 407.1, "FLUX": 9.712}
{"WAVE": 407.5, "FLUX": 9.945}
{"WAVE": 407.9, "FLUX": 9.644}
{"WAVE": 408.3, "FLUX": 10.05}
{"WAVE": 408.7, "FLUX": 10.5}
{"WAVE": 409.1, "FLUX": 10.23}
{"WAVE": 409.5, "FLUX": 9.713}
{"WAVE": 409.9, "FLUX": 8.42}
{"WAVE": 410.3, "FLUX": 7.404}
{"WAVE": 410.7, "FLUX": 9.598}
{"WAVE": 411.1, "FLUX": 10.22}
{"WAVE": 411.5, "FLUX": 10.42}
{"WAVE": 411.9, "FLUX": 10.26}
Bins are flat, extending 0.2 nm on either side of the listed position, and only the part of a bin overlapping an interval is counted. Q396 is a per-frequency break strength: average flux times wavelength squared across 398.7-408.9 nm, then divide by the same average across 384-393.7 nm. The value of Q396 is 1.4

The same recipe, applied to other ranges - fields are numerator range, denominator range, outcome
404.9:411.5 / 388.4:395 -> 1.48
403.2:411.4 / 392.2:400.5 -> 1.38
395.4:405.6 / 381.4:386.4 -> 1.30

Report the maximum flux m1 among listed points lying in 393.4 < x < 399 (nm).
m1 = 9.601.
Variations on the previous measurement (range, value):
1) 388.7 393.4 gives 9.318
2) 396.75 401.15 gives 10.36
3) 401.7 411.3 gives 10.58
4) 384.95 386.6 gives 8.993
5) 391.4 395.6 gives 8.908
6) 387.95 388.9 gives 8.764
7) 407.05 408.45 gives 10.05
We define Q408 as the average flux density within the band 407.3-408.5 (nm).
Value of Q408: 9.88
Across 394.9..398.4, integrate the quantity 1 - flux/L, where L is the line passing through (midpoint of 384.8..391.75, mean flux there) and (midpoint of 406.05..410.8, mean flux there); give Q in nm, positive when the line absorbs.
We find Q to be 0.64 nm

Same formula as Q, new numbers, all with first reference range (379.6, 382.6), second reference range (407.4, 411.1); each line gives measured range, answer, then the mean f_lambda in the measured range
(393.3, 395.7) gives 0.57 nm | 6.77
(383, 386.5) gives 0.35 nm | 7.63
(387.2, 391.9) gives 0.23 nm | 8.25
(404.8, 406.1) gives -0.10 nm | 10.1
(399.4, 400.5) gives -0.10 nm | 9.98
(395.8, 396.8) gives 0.34 nm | 5.93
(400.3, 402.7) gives -0.23 nm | 10.1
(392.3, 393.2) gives 0.32 nm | 5.71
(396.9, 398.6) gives 0.25 nm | 7.72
